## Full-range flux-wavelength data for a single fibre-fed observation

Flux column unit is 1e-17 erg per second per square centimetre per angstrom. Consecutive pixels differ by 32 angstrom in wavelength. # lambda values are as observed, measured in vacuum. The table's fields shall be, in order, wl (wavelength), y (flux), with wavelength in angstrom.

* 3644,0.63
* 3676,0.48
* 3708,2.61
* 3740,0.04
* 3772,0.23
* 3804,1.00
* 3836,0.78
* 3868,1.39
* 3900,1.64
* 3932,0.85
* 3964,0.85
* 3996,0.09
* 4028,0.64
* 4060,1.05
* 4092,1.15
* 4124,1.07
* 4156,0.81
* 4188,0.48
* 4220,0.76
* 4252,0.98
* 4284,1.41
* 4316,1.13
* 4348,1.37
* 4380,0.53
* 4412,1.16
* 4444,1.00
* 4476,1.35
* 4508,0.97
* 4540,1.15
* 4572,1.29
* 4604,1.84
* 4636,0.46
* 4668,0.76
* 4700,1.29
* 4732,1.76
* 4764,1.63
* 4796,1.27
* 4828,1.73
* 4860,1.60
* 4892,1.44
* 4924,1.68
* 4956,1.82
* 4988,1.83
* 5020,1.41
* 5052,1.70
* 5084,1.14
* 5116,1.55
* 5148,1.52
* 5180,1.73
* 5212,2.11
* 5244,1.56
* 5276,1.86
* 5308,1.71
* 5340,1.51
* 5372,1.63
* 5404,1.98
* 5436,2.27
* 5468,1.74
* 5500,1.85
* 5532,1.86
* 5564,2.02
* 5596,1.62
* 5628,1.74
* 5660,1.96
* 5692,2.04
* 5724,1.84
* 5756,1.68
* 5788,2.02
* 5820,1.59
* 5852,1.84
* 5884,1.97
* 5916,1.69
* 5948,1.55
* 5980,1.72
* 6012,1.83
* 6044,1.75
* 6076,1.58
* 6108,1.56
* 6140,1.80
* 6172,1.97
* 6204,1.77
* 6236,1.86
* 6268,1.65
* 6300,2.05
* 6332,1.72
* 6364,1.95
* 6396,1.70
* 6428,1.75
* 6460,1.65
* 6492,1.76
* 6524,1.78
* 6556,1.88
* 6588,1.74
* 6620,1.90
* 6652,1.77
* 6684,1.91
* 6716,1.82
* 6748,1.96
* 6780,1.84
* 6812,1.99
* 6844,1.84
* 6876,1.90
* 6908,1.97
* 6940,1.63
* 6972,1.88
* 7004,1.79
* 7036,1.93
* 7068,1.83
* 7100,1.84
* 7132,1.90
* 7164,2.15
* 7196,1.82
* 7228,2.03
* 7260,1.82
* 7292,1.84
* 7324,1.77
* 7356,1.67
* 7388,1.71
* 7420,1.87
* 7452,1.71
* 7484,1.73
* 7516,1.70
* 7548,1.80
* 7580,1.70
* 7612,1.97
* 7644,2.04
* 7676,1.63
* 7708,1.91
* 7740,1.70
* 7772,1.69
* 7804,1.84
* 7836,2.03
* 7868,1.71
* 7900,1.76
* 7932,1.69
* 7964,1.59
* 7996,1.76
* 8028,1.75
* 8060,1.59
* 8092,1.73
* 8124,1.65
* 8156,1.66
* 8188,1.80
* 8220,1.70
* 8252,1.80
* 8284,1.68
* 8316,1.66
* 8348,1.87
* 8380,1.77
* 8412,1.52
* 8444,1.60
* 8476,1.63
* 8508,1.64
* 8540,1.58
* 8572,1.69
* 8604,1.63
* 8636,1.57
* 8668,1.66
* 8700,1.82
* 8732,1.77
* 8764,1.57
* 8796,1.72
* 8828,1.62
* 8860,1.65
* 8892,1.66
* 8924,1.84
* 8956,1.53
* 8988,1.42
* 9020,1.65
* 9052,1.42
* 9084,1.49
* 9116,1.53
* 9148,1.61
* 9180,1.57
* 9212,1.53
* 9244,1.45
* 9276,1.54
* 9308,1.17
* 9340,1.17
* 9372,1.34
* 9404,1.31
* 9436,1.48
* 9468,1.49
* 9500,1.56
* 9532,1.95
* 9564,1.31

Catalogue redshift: 0.178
